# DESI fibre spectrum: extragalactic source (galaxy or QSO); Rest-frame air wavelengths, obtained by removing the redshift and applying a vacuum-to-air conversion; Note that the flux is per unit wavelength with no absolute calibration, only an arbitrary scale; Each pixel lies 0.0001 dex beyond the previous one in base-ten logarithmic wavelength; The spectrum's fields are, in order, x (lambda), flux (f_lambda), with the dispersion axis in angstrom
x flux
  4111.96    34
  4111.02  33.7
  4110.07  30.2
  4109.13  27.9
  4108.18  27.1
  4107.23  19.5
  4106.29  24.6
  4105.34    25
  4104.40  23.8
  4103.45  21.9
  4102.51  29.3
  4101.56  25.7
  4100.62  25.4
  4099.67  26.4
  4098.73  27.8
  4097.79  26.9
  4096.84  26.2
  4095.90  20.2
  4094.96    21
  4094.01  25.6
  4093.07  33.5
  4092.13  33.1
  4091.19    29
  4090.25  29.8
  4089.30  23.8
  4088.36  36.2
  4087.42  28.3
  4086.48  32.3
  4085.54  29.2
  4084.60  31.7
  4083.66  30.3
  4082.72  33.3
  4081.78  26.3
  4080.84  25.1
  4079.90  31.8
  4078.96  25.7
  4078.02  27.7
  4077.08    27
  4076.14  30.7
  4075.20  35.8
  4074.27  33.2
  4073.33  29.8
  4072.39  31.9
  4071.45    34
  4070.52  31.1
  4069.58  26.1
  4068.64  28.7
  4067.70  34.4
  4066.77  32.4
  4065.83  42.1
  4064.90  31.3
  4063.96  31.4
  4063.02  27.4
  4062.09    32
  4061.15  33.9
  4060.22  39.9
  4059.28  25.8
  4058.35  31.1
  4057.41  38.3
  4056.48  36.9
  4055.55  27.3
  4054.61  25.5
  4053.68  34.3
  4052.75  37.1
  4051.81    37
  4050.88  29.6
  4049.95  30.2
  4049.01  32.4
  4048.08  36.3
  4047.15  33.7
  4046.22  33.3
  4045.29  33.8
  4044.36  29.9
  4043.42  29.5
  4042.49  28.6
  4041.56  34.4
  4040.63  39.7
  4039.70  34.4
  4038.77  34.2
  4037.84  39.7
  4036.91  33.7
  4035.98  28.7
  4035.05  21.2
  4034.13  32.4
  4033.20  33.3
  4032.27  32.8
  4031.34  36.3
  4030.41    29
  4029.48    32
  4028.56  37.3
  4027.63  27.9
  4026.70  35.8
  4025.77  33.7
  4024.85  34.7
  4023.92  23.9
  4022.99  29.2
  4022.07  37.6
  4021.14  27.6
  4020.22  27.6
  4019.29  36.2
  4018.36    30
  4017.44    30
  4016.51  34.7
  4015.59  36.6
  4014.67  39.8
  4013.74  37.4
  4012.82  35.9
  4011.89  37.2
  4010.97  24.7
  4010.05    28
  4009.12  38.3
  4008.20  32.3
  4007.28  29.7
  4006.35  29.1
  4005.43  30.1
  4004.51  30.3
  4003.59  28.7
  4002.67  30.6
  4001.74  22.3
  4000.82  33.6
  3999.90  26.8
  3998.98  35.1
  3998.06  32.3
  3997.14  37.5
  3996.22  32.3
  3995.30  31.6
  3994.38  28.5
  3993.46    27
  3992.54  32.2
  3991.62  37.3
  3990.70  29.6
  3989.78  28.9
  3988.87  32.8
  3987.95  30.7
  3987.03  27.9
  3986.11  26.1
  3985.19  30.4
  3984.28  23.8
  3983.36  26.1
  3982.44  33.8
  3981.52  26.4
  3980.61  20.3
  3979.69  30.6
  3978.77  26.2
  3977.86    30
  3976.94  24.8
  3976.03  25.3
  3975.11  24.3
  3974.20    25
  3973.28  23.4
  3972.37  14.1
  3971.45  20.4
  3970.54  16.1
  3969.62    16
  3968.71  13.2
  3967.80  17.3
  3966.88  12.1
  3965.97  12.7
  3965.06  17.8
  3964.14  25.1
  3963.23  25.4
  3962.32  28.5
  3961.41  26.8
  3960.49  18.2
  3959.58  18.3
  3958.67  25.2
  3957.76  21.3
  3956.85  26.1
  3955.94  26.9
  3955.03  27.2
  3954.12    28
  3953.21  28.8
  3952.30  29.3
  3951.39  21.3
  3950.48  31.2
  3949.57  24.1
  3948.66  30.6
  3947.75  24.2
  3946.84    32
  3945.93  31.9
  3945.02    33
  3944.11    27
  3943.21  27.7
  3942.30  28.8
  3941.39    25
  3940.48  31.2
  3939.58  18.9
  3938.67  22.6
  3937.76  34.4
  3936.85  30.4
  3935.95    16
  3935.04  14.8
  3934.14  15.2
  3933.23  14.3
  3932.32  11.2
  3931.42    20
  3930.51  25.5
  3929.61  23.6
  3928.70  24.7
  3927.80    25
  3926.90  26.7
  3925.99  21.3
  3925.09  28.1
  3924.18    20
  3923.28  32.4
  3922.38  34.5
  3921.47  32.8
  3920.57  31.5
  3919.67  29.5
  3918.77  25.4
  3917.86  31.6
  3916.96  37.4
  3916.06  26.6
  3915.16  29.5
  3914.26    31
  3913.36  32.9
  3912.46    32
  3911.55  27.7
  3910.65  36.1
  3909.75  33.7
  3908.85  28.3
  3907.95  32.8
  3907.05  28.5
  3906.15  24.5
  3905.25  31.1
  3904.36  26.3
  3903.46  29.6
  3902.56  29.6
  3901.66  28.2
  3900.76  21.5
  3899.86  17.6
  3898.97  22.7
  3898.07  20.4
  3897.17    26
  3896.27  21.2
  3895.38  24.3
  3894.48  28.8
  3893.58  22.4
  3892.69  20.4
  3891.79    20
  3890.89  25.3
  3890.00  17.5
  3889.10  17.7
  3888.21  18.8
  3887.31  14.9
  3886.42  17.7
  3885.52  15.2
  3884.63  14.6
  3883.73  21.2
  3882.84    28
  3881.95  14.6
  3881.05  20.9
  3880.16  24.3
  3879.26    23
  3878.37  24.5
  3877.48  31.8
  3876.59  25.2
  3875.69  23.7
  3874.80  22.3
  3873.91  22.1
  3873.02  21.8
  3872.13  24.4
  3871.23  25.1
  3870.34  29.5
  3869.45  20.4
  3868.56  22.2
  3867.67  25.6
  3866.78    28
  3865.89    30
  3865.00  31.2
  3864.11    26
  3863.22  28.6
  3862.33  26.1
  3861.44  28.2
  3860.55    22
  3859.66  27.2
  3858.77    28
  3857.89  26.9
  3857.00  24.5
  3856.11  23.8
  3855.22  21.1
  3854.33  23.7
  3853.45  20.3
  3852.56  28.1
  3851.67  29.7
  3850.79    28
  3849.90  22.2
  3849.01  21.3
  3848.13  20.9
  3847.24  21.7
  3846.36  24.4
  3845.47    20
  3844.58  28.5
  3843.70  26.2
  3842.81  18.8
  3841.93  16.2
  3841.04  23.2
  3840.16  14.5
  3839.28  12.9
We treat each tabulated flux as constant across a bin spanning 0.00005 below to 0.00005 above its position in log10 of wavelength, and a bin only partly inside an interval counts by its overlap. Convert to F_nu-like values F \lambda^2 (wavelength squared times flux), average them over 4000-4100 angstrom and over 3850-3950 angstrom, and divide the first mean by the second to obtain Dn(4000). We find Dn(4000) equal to 1.3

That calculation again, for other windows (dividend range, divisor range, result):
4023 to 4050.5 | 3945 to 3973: 1.46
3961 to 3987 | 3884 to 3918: 0.94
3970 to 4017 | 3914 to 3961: 1.16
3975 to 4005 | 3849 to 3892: 1.32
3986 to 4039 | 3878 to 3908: 1.49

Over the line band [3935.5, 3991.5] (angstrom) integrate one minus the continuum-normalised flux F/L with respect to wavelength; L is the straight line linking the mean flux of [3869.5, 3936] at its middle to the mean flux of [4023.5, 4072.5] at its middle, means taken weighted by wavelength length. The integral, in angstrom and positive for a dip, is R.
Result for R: 5.4 angstrom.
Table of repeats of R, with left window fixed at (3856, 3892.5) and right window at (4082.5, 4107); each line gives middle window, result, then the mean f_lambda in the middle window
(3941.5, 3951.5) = -1.5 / 28.5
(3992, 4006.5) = -2.7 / 30.6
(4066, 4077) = -1.9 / 31.8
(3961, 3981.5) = 2.9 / 21.7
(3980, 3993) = -1.8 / 29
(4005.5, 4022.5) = -4.4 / 32.8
